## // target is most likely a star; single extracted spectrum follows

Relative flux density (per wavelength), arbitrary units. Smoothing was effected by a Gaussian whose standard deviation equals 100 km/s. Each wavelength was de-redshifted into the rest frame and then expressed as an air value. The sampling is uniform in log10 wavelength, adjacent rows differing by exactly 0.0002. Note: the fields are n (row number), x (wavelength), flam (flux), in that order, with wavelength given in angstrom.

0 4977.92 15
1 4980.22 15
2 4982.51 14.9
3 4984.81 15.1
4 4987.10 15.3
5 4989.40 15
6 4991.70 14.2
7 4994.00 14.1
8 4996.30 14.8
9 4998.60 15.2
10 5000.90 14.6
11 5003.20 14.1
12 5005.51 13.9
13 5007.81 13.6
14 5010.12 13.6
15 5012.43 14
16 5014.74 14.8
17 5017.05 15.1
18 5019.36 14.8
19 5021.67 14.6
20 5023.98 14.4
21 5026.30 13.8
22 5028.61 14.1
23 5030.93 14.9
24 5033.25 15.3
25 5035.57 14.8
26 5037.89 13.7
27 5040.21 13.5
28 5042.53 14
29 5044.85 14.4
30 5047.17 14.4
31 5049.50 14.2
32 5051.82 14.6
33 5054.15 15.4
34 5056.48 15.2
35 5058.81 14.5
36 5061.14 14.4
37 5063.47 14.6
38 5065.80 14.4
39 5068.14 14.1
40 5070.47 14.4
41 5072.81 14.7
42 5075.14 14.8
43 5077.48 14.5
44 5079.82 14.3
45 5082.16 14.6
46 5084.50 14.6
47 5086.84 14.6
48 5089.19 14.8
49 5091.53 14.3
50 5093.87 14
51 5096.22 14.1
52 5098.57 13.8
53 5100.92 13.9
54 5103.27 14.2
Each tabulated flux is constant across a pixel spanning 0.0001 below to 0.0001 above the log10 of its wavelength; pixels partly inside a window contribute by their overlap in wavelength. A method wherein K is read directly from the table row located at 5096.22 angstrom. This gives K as 14.1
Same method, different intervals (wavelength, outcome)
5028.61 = 14.1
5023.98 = 14.4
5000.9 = 14.6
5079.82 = 14.3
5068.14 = 14.1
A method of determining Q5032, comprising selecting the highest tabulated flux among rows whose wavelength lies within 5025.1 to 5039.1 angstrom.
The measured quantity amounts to 15.3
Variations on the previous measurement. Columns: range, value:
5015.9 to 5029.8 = 15.1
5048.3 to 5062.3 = 15.4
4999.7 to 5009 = 14.6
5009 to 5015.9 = 14.8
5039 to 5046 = 14.4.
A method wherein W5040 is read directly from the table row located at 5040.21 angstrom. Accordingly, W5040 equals 13.5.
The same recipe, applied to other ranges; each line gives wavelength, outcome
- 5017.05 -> 15.1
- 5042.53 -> 14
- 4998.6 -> 15.2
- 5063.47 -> 14.6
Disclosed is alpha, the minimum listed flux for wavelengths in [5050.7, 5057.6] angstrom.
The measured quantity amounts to 14.6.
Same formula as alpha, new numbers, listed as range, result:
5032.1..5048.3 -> 13.5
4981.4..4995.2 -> 14.1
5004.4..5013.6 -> 13.6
